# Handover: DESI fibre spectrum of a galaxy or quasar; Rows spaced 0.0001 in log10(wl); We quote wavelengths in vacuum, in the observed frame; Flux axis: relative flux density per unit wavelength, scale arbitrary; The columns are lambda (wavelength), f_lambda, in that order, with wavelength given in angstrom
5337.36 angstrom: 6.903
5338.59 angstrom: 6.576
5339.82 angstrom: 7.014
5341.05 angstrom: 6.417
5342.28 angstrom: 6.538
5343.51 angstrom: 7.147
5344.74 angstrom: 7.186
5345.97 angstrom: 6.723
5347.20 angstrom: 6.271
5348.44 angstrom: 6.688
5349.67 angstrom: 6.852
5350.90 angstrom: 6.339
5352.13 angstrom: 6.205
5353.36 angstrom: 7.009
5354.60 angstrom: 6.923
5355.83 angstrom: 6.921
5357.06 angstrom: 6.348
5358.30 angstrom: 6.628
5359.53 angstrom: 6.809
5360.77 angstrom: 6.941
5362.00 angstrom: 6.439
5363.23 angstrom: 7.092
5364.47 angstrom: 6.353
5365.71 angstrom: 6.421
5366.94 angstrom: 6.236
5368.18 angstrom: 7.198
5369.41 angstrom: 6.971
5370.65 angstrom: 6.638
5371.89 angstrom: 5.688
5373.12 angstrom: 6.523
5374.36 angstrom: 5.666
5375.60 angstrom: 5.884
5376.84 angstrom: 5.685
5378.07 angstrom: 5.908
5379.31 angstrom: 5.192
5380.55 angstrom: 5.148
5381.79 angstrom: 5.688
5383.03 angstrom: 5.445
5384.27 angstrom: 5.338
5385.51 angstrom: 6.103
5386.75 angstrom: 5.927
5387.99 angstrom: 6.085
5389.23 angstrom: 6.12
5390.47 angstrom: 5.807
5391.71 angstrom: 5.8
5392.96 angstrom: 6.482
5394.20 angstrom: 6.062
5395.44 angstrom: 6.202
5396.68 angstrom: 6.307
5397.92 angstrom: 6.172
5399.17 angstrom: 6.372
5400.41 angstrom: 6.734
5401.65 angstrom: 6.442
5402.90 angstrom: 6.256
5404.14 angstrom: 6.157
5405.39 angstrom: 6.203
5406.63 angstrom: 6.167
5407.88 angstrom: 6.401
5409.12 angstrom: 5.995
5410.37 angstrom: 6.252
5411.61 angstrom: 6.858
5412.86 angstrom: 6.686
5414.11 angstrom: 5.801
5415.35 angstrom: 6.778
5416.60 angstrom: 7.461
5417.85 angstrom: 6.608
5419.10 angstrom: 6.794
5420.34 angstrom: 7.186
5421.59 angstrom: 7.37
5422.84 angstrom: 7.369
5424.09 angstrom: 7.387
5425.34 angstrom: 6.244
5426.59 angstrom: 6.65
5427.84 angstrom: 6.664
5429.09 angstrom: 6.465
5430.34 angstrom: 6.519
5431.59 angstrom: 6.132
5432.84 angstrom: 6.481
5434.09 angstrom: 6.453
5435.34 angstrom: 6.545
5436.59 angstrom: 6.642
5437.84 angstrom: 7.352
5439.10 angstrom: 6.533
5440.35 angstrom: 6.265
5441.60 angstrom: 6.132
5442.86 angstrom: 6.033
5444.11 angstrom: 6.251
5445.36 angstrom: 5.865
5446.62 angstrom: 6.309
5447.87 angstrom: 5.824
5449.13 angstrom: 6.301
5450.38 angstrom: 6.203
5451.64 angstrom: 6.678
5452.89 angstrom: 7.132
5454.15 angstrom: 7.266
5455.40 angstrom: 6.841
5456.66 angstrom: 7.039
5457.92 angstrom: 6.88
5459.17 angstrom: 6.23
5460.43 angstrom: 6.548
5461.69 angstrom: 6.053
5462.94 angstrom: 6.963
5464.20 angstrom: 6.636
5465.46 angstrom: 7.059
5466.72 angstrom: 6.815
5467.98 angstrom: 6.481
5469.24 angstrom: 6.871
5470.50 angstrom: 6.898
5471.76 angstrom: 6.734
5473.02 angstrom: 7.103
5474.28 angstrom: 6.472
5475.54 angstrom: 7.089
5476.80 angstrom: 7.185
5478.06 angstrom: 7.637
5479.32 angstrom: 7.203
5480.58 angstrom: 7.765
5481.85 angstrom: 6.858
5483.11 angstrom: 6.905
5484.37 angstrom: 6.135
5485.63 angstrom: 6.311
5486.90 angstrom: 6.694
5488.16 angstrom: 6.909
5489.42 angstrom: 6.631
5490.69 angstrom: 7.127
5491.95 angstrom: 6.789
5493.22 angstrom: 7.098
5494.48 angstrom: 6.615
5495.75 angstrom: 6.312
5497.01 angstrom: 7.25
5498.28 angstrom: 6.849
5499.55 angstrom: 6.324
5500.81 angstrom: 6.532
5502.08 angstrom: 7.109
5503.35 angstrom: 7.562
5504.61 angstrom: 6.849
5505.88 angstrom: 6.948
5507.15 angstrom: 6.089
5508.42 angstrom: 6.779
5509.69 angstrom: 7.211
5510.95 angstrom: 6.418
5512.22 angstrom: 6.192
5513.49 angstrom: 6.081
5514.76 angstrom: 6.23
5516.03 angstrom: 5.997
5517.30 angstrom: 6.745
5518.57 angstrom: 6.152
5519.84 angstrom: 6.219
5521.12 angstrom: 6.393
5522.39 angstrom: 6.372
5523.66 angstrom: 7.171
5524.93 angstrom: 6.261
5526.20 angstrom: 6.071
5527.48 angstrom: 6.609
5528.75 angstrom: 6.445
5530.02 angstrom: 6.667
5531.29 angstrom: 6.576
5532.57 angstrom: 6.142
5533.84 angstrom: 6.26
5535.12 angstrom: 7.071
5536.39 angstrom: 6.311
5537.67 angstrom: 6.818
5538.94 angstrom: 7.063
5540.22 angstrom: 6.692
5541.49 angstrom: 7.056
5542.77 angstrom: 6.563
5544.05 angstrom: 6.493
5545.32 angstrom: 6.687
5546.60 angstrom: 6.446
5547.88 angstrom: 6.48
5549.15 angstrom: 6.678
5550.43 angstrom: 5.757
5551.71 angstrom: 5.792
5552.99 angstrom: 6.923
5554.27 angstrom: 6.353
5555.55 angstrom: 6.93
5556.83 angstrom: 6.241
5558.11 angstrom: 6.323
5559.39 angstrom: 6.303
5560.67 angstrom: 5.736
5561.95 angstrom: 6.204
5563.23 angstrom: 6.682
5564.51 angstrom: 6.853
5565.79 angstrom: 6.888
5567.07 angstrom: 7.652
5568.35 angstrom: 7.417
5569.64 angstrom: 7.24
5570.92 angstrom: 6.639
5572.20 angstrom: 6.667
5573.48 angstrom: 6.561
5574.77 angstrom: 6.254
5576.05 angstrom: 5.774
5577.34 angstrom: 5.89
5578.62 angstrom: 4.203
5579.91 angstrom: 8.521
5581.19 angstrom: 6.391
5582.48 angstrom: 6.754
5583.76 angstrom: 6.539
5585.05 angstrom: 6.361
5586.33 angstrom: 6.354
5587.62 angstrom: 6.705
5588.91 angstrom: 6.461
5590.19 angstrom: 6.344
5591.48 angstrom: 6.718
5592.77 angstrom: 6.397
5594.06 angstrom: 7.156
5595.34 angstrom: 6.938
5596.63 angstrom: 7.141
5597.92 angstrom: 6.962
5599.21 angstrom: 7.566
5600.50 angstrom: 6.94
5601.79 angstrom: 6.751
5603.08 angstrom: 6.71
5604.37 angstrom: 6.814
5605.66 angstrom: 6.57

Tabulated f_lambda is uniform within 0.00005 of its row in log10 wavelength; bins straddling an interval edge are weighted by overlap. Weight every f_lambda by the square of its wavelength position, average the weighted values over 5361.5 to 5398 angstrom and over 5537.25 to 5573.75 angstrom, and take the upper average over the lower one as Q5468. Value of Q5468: 1.16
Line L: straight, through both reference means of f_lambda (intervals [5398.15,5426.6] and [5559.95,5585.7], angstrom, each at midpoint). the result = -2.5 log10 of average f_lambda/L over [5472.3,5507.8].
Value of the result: -0.05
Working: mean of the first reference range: 6.61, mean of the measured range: 6.87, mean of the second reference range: 6.56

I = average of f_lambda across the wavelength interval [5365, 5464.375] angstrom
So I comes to 6.38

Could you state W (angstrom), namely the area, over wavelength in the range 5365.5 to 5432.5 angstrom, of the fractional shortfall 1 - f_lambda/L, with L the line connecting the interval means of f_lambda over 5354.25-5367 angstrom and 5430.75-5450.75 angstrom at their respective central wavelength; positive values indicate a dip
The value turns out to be 2.0 angstrom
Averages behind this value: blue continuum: 6.66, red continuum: 6.34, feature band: 6.31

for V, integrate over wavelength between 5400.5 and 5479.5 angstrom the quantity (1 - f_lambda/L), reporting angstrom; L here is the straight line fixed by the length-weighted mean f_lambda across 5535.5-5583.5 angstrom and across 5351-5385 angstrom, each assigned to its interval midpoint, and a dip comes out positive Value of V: -3.2 angstrom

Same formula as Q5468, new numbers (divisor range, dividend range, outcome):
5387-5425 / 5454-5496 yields 1.08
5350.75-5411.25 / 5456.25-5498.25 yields 1.13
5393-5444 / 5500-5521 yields 1.04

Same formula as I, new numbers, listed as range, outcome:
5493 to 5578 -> 6.56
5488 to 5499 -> 6.83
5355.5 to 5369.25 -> 6.68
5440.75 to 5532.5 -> 6.65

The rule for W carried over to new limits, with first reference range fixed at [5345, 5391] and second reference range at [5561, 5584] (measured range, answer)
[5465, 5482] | -1.49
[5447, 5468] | -0.72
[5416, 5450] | -1.05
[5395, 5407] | 0.06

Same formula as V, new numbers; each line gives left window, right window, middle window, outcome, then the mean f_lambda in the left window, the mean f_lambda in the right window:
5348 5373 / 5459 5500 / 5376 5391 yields 2.2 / 6.63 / 6.81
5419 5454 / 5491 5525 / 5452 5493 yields -1.6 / 6.57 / 6.62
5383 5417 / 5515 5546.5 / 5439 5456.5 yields -0.2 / 6.24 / 6.53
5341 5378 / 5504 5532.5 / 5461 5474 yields -0.5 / 6.55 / 6.47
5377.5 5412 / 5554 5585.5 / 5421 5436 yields -1.3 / 6.05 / 6.54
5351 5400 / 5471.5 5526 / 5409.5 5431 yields -1.2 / 6.23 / 6.72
